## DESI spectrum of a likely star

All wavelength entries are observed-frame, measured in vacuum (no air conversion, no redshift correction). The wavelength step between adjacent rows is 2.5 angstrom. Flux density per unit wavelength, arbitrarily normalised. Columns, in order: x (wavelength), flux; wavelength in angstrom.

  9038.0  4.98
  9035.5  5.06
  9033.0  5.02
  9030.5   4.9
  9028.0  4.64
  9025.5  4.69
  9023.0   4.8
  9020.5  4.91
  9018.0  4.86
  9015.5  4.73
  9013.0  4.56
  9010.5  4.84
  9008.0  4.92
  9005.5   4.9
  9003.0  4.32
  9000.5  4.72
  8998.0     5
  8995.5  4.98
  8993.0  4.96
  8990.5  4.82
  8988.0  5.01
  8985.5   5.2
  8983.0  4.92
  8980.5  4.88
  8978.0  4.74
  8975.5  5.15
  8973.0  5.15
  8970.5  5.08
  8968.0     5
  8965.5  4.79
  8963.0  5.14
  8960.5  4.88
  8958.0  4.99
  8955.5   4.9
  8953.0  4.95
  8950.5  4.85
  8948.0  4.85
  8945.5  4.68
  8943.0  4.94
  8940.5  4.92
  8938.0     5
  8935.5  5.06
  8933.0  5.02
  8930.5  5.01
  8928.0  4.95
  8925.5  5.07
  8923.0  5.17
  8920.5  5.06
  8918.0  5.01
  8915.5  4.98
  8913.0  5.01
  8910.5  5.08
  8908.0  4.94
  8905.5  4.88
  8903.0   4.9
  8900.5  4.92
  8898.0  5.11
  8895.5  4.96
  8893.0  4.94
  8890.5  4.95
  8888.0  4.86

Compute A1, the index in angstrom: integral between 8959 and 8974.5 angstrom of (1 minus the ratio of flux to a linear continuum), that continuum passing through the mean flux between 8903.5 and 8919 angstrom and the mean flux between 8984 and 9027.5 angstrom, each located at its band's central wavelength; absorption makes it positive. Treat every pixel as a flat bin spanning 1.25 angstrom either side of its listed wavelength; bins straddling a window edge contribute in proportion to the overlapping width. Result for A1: -0.4 angstrom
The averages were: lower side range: 4.98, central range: 5.01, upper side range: 4.83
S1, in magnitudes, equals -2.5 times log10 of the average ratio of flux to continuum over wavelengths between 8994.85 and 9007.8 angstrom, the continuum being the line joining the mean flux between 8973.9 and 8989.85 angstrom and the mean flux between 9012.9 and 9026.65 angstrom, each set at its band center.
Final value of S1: 0.02 mag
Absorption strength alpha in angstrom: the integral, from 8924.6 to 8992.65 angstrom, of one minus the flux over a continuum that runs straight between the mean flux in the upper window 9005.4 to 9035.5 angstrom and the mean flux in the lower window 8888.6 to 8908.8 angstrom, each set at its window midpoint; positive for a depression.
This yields -1.1 angstrom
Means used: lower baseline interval 4.95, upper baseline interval 4.82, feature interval 4.96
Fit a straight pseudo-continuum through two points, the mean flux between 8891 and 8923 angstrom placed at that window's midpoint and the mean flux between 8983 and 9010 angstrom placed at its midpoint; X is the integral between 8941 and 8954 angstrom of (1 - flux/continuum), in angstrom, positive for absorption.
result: 0.2 angstrom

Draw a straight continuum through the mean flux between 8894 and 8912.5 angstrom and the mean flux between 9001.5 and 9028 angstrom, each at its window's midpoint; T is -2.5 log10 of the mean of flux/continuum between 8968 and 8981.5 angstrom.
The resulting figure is -0.039 mag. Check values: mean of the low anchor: 4.97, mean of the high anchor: 4.75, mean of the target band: 5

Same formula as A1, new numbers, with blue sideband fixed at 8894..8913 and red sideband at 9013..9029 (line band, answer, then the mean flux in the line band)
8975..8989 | -0.4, 4.97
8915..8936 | -0.5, 5.04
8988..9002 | -0.3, 4.9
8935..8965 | -0.2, 4.92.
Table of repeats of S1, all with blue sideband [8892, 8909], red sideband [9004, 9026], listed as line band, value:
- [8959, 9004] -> -0.02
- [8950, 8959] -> -0.01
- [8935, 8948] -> 0.00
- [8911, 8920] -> -0.02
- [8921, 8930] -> -0.03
